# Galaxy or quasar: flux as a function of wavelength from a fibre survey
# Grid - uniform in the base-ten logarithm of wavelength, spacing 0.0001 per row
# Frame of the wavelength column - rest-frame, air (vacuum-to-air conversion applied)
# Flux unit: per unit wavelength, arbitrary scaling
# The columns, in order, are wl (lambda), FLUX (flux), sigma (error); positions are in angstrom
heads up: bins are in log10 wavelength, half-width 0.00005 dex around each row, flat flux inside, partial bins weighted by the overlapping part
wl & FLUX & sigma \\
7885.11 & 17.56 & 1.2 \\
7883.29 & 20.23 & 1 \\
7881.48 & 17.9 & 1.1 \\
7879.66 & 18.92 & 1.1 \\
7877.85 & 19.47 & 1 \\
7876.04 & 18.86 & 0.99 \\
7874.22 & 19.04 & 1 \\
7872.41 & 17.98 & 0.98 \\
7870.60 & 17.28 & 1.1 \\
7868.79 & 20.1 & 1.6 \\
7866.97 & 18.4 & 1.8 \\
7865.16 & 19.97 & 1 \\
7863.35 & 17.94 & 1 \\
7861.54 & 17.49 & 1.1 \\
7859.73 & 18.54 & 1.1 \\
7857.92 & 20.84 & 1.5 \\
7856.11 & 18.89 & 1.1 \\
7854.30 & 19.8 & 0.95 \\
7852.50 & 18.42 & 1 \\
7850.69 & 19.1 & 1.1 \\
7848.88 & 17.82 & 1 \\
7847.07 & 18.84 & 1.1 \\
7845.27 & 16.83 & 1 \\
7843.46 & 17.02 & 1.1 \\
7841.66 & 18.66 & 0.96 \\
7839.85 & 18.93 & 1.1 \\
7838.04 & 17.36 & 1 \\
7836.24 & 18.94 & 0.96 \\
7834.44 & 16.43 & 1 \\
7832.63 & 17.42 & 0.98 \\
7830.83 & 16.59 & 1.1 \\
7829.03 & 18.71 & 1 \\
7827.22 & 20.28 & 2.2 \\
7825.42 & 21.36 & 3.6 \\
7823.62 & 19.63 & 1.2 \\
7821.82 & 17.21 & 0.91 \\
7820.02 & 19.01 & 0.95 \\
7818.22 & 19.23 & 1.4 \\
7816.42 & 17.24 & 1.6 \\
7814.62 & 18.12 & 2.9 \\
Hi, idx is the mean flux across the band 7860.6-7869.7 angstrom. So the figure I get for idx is 18.8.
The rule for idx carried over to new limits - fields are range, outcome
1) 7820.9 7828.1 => 19.6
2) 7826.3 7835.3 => 17.9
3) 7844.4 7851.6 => 18.2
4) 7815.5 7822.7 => 18.2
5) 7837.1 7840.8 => 18.1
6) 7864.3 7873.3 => 18.7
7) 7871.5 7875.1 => 18.5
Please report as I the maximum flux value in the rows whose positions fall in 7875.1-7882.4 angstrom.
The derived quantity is 19.47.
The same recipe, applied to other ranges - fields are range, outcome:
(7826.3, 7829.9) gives 20.28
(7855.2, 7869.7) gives 20.84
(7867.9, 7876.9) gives 20.1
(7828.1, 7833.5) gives 18.71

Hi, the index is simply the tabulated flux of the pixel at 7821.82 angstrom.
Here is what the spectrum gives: 17.21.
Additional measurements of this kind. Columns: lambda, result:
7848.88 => 17.82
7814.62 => 18.12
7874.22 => 19.04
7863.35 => 17.94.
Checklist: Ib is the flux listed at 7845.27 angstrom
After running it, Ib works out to 16.83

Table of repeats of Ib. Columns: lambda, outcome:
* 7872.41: 17.98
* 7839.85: 18.93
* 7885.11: 17.56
